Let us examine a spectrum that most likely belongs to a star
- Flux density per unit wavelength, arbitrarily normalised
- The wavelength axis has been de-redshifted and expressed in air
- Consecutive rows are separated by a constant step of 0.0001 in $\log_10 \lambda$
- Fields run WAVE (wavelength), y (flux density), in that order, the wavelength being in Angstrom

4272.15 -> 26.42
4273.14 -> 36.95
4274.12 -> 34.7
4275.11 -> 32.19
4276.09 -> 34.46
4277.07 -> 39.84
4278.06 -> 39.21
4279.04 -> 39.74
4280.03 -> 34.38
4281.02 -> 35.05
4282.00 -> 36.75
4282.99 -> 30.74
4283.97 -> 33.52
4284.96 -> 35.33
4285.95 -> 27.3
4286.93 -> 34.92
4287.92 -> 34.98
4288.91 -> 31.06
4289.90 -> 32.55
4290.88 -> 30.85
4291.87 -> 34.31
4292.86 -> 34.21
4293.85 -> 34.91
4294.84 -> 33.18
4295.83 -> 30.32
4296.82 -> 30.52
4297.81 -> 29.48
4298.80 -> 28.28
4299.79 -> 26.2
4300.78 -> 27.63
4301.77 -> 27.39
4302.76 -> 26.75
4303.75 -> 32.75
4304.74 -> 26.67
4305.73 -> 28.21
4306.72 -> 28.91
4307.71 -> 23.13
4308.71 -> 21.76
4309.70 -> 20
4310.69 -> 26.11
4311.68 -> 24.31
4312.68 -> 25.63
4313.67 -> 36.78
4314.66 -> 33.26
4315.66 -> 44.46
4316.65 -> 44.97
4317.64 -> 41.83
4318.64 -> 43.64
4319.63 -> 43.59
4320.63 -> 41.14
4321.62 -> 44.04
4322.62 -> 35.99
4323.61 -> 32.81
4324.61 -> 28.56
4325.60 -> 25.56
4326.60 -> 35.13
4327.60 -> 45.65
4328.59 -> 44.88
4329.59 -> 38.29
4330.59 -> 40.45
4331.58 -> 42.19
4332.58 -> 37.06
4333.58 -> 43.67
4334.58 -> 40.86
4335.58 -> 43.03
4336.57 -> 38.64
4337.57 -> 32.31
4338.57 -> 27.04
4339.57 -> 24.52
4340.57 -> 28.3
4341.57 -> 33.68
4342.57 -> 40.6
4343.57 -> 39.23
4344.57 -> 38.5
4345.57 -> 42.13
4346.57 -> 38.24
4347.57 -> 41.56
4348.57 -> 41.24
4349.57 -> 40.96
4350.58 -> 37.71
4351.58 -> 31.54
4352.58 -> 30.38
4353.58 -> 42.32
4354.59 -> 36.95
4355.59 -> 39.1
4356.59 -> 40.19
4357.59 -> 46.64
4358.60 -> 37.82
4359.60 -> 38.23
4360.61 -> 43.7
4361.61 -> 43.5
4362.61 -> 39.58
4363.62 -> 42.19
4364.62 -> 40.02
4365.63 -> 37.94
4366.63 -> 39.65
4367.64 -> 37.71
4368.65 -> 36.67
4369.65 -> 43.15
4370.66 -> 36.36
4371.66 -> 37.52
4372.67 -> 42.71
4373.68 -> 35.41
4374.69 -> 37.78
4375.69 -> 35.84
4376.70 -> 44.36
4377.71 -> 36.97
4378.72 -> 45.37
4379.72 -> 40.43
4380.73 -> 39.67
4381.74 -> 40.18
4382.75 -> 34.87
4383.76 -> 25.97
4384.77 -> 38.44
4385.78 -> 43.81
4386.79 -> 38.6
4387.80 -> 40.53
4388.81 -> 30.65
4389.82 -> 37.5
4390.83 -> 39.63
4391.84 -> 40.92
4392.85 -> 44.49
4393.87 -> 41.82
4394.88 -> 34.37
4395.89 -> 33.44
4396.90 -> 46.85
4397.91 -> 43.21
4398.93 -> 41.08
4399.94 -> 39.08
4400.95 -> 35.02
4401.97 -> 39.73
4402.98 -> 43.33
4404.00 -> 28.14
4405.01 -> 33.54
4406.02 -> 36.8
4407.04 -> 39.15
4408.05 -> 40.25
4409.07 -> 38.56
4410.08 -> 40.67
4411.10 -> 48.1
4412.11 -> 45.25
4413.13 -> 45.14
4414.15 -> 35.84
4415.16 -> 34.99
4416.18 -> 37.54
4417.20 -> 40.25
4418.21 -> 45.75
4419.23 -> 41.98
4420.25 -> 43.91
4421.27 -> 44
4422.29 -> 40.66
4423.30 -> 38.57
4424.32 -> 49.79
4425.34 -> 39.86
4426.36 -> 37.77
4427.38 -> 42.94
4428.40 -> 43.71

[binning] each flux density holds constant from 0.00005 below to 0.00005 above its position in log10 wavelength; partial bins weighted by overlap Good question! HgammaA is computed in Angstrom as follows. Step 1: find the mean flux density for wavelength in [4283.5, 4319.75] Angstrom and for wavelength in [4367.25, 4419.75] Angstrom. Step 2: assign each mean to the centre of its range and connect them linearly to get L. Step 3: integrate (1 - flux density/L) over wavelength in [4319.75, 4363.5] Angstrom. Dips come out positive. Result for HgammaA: -4.1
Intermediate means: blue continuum 31.5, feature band 38.1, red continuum 39.1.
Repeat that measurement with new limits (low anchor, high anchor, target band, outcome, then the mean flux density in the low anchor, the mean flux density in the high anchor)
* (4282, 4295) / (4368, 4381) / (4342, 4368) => -1.1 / 33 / 39.4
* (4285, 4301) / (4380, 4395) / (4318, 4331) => -1.8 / 31.5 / 38.2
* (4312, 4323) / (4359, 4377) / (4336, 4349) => 1.2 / 39.4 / 39.5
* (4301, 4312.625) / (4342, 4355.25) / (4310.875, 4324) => -3.8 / 26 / 38.5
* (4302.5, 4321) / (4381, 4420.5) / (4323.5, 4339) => -1.6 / 32.3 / 39.2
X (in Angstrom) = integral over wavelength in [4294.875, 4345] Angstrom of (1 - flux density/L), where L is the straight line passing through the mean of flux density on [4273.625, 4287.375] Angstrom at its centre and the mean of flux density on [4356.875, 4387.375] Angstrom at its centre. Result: 4.1 Angstrom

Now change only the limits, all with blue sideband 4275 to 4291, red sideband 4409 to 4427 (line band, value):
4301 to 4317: 2.94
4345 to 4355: -0.08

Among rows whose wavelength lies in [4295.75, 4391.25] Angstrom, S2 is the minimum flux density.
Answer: 20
